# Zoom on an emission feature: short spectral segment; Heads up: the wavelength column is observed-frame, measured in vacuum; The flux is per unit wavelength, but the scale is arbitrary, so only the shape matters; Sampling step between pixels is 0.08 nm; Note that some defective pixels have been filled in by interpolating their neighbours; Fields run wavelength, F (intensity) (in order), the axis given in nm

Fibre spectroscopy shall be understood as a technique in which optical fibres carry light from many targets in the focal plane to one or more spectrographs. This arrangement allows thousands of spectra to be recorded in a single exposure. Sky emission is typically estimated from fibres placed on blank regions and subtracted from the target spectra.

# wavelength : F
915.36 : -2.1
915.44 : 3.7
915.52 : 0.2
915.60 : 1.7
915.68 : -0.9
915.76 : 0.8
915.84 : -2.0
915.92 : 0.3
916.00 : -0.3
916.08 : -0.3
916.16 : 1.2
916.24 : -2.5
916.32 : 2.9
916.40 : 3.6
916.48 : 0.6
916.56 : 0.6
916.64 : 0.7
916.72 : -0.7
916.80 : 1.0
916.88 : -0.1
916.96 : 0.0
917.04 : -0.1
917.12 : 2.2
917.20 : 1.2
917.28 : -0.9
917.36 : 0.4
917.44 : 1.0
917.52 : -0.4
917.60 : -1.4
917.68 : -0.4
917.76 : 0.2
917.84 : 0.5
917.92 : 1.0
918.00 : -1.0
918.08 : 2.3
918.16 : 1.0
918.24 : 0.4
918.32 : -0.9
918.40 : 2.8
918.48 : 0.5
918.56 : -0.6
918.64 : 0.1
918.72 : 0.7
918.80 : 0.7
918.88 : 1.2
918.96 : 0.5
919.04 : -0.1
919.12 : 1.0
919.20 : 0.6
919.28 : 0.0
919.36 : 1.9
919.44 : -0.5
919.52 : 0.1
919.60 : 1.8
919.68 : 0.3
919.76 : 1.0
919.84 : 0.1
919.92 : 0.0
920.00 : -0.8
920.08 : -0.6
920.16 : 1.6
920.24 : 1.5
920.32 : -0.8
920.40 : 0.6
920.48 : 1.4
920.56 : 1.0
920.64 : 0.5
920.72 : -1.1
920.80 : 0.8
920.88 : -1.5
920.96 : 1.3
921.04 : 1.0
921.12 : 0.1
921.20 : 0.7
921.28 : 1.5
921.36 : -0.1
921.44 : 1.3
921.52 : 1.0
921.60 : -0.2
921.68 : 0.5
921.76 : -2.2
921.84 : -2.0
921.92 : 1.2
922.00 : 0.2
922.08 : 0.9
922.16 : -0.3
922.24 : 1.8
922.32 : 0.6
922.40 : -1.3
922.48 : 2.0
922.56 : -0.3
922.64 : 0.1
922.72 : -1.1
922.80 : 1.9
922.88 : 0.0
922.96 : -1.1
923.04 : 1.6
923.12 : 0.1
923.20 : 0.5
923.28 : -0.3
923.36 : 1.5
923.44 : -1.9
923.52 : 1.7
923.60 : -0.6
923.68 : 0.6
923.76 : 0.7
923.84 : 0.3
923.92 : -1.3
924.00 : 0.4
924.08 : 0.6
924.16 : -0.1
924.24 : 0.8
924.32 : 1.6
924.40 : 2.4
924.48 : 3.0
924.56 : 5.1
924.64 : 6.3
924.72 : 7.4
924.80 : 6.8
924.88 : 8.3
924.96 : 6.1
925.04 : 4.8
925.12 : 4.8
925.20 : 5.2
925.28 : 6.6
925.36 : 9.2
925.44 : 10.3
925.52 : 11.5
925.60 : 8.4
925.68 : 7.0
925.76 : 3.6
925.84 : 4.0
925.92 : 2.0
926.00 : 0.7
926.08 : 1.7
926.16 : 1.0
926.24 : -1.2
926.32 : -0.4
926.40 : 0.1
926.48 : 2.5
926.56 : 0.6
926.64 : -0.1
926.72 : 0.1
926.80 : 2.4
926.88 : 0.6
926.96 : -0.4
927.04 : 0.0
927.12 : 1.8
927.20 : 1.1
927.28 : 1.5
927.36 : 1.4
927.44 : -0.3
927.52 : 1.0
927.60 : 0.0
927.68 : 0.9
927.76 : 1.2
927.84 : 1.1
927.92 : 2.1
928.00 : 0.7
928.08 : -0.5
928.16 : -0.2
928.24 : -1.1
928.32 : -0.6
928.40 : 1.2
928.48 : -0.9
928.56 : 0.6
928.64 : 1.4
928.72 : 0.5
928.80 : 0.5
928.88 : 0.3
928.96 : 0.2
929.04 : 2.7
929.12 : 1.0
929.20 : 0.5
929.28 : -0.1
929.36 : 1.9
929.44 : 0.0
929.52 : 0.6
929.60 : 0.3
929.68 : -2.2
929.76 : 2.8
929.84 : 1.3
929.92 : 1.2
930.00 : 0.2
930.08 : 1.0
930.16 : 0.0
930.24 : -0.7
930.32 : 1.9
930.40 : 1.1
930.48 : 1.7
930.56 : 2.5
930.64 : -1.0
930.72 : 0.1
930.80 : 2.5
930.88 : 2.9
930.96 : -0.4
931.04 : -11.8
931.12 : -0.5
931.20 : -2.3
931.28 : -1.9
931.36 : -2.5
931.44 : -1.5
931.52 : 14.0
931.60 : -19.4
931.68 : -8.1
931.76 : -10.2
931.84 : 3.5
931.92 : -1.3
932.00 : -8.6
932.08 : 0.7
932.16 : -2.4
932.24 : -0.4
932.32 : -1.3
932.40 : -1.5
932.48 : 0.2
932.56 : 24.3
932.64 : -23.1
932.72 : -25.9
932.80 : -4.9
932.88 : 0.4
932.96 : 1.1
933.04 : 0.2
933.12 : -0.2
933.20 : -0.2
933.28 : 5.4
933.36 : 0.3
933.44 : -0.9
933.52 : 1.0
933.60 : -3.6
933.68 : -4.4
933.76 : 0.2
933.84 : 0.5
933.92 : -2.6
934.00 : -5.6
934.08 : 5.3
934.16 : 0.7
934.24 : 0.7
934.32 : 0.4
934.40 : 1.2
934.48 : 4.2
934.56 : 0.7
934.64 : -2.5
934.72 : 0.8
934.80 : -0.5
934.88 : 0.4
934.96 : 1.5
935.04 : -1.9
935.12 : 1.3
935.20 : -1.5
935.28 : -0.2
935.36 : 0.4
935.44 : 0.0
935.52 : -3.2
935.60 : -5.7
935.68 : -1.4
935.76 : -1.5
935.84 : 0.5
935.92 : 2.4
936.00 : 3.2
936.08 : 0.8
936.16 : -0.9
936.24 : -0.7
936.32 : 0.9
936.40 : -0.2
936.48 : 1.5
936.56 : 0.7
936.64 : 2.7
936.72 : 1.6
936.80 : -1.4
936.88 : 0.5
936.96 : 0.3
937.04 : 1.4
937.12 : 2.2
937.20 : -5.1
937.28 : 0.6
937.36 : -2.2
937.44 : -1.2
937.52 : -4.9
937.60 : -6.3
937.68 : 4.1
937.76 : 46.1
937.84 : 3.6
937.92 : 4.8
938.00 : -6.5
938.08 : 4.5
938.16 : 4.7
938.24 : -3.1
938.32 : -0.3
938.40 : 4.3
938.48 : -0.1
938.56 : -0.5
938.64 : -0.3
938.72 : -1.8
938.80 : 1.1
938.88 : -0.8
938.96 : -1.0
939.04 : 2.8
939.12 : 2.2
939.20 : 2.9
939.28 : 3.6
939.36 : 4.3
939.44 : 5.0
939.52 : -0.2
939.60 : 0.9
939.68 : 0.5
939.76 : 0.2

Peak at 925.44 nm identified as [O II]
